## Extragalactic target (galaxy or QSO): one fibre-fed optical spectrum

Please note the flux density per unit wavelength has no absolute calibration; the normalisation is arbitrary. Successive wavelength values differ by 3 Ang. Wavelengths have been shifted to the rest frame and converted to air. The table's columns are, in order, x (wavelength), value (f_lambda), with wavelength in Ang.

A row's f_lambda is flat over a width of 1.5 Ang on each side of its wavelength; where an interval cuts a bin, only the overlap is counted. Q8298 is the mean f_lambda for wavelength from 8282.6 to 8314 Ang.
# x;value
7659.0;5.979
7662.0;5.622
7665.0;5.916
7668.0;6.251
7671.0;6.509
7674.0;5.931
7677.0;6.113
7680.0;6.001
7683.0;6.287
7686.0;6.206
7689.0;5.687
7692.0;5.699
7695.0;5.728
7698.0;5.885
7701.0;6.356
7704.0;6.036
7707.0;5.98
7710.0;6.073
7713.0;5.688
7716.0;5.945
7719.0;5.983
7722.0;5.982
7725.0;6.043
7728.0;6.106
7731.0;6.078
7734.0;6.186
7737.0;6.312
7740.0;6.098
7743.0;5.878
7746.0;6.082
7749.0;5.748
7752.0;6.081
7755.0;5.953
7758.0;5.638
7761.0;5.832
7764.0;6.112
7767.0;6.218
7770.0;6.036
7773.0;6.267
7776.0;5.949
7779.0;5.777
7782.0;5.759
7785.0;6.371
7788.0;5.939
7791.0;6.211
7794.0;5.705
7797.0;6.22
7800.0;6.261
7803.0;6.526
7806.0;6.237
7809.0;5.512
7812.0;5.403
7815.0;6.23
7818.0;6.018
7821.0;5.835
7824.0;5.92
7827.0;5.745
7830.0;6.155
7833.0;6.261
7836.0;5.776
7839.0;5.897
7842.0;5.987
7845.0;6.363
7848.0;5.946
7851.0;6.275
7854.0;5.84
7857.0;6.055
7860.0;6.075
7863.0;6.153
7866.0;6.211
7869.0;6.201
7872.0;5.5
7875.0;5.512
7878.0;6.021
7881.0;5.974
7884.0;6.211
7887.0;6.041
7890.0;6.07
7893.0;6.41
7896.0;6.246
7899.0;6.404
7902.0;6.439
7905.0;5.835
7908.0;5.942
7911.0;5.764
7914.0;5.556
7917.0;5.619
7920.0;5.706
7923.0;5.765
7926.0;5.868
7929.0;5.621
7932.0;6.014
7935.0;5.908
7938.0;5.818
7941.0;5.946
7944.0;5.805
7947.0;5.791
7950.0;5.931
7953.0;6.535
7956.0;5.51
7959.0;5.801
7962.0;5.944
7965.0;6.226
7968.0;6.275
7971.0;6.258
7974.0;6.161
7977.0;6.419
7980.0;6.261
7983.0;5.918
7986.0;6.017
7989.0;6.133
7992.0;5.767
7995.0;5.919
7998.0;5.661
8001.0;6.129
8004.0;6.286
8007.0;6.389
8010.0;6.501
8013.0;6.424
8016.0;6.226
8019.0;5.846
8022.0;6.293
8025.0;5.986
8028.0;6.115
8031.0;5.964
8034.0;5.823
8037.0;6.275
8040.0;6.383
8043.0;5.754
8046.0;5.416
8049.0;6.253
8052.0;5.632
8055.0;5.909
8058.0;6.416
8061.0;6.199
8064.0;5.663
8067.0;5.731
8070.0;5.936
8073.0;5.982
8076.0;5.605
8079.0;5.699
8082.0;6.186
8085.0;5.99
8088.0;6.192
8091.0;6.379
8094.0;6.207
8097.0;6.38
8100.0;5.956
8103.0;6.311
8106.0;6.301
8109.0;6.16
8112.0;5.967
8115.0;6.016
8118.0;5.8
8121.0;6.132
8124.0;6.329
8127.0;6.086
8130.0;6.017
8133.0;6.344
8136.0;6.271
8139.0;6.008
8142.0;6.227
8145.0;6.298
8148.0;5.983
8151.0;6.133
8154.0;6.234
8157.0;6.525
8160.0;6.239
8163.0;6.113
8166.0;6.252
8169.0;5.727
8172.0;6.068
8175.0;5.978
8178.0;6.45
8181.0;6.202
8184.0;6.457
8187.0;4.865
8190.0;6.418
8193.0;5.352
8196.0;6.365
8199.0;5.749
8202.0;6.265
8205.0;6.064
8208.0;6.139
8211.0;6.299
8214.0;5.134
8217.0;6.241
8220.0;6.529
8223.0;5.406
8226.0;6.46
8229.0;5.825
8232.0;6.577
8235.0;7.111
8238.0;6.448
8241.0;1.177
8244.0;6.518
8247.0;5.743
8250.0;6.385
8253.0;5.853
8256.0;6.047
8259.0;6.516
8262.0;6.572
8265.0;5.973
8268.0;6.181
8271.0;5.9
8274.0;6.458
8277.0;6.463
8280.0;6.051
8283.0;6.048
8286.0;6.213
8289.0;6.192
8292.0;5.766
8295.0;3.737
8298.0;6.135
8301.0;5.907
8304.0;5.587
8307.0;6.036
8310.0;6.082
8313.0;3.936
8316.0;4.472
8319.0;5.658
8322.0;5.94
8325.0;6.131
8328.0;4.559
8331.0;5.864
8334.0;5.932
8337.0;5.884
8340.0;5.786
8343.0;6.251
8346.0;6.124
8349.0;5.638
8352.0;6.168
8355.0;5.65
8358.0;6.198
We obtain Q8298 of 5.61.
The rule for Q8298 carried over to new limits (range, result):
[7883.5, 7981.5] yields 6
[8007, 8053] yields 6.07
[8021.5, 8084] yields 5.96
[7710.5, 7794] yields 6.01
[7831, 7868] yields 6.07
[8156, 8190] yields 6.09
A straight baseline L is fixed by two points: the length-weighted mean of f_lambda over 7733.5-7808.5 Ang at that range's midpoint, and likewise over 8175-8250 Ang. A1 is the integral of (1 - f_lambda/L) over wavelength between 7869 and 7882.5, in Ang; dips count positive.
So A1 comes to 0.5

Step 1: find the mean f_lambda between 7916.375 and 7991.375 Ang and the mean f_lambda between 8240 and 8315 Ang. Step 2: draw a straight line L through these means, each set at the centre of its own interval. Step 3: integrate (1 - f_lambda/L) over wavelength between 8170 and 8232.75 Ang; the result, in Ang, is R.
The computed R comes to -2.38 Ang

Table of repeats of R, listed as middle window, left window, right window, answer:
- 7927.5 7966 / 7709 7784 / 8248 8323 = 0.2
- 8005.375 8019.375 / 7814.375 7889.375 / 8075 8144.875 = -0.5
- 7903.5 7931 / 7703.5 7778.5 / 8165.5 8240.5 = 1.2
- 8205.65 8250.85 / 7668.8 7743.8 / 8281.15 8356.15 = -1.1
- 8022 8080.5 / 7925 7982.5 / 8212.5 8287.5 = 0.6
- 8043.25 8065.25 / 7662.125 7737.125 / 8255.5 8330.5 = -0.2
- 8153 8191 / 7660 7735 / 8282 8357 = -2.4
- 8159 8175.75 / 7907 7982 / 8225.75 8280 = -0.2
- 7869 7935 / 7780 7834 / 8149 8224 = 1.0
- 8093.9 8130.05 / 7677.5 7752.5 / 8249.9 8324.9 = -1.5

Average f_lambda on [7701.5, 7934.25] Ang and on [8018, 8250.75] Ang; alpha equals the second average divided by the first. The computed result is 1.0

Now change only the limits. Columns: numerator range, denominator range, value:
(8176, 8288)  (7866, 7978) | 1.01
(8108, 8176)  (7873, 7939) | 1.03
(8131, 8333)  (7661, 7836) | 0.99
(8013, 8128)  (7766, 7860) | 1.00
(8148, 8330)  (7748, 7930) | 0.98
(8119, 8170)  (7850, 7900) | 1.02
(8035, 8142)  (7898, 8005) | 1.01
